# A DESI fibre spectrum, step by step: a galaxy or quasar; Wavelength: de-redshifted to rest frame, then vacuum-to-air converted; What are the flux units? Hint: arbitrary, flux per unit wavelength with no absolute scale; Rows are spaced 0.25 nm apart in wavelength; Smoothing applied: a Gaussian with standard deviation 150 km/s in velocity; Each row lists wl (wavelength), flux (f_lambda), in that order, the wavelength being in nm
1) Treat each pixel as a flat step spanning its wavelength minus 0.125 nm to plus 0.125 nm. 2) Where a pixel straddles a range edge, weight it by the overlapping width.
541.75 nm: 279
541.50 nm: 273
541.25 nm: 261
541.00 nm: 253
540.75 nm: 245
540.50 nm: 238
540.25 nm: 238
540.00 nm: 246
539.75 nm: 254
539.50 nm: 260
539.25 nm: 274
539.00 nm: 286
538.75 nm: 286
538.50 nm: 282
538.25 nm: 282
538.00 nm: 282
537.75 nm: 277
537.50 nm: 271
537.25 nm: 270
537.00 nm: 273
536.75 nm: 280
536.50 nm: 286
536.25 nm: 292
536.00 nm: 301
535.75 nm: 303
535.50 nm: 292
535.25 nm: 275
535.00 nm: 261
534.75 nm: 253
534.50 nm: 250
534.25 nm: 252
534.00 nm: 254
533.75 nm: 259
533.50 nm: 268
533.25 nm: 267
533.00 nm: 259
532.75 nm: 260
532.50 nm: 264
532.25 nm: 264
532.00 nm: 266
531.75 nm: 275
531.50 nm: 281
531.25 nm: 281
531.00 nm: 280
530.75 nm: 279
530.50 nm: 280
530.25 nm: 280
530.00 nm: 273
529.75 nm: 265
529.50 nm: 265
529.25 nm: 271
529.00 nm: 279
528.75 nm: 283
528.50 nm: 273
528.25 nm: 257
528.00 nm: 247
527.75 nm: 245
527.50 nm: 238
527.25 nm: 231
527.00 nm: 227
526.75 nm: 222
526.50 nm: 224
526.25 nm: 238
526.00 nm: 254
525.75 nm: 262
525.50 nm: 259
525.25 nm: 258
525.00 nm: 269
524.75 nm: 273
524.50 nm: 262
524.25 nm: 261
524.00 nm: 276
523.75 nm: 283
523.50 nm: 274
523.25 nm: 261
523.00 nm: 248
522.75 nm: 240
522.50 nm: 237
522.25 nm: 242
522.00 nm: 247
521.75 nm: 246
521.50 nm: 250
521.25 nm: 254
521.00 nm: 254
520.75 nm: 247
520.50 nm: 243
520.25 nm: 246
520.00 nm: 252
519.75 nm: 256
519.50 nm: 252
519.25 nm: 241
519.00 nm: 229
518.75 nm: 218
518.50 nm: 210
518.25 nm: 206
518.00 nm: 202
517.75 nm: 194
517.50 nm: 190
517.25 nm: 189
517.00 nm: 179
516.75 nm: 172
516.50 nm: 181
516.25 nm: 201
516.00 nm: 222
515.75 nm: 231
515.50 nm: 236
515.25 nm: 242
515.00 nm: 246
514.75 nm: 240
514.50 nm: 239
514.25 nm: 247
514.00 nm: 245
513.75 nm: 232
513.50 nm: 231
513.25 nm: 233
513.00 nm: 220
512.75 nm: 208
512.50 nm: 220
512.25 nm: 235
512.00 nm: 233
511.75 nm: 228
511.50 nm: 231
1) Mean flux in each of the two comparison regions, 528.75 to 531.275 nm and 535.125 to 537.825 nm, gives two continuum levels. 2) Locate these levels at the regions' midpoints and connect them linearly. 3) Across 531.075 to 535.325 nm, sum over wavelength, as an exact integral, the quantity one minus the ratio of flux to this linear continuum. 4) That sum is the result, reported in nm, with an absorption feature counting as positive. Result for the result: 0.23 nm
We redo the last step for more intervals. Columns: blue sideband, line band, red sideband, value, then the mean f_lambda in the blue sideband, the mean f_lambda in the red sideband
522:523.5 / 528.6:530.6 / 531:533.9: -0.093 nm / 248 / 268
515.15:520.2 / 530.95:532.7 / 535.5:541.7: -0.128 nm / 215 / 272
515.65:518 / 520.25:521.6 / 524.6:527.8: -0.196 nm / 195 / 246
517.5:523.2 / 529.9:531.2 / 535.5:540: -0.085 nm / 236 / 279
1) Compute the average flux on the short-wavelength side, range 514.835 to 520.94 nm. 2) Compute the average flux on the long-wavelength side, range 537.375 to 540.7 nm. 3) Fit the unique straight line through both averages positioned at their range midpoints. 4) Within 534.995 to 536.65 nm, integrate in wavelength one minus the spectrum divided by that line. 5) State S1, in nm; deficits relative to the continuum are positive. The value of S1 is -0.19 nm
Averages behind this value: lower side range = 221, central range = 289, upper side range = 267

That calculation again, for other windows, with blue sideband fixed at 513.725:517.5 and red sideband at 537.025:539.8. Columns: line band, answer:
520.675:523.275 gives -0.14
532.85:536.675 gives -0.07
